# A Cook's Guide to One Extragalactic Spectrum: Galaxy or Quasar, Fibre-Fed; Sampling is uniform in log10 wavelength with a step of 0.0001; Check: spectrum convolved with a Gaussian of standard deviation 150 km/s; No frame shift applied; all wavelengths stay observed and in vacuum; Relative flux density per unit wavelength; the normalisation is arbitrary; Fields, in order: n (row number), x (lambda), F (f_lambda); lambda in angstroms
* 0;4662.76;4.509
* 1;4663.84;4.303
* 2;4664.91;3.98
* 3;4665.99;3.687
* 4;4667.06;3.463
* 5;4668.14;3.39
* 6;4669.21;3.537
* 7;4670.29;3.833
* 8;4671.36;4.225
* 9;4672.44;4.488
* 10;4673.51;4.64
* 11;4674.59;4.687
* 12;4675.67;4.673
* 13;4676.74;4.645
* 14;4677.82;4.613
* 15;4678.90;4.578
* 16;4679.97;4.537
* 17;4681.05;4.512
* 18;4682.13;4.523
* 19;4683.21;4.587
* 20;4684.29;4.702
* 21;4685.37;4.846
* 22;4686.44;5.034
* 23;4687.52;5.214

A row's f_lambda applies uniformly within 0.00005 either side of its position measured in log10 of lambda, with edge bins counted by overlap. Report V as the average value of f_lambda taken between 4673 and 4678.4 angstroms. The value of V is 4.65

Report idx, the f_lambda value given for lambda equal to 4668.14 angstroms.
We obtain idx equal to 3.39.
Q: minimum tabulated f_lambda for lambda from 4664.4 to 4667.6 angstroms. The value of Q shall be 3.463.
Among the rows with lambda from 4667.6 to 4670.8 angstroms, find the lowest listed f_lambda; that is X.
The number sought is 3.39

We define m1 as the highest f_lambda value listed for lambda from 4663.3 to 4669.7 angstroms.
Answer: 4.303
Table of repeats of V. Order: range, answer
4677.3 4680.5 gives 4.58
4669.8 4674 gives 4.31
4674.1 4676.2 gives 4.67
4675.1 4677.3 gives 4.66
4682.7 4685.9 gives 4.71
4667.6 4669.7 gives 3.47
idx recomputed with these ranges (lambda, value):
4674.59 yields 4.687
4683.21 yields 4.587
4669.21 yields 3.537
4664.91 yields 3.98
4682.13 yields 4.523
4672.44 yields 4.488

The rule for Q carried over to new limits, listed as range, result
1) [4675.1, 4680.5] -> 4.537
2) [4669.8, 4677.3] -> 3.833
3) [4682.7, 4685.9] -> 4.587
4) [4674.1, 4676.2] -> 4.673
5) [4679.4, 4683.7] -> 4.512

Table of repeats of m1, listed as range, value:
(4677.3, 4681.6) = 4.613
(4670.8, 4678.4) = 4.687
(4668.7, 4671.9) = 4.225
